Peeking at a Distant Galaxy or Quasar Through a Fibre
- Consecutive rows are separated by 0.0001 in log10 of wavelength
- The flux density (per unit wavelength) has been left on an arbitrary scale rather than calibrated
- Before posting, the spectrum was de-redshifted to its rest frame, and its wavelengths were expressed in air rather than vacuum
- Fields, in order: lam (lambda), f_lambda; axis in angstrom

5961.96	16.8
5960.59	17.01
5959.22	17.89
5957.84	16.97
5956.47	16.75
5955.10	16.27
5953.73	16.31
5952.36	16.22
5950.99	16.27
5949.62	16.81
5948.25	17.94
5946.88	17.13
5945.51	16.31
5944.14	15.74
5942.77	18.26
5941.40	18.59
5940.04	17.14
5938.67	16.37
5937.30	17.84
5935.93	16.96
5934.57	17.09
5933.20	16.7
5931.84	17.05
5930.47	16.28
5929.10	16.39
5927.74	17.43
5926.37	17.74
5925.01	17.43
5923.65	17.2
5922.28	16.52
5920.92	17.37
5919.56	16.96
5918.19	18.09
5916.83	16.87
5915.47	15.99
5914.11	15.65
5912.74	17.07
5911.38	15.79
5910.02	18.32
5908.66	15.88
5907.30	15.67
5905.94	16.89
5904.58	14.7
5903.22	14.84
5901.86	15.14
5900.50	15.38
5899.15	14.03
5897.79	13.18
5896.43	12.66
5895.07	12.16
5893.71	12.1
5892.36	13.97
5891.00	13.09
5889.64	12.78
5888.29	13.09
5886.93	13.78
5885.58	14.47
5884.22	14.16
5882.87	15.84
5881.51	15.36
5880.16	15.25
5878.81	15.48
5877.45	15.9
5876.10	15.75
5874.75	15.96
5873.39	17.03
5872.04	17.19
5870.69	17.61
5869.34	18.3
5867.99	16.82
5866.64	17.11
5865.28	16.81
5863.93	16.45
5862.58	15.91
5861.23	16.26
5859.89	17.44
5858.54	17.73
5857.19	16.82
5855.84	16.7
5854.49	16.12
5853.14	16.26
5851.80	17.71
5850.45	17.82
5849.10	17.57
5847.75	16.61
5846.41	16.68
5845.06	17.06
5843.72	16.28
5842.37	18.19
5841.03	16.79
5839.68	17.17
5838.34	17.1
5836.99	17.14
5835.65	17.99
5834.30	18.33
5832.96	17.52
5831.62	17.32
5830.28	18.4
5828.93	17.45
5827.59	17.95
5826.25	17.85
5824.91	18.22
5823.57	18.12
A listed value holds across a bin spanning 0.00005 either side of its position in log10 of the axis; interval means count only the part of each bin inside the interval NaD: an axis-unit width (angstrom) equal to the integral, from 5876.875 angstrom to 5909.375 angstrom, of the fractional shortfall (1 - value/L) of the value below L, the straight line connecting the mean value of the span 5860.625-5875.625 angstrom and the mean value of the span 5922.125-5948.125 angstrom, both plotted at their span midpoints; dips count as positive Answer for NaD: 4.8 angstrom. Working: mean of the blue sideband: 16.8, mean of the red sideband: 17.1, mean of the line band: 14.4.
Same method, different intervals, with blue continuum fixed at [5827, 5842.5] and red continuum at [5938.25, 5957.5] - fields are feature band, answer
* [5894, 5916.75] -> 2.6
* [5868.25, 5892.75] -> 2.8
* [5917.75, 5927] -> -0.1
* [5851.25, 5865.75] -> 0.6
